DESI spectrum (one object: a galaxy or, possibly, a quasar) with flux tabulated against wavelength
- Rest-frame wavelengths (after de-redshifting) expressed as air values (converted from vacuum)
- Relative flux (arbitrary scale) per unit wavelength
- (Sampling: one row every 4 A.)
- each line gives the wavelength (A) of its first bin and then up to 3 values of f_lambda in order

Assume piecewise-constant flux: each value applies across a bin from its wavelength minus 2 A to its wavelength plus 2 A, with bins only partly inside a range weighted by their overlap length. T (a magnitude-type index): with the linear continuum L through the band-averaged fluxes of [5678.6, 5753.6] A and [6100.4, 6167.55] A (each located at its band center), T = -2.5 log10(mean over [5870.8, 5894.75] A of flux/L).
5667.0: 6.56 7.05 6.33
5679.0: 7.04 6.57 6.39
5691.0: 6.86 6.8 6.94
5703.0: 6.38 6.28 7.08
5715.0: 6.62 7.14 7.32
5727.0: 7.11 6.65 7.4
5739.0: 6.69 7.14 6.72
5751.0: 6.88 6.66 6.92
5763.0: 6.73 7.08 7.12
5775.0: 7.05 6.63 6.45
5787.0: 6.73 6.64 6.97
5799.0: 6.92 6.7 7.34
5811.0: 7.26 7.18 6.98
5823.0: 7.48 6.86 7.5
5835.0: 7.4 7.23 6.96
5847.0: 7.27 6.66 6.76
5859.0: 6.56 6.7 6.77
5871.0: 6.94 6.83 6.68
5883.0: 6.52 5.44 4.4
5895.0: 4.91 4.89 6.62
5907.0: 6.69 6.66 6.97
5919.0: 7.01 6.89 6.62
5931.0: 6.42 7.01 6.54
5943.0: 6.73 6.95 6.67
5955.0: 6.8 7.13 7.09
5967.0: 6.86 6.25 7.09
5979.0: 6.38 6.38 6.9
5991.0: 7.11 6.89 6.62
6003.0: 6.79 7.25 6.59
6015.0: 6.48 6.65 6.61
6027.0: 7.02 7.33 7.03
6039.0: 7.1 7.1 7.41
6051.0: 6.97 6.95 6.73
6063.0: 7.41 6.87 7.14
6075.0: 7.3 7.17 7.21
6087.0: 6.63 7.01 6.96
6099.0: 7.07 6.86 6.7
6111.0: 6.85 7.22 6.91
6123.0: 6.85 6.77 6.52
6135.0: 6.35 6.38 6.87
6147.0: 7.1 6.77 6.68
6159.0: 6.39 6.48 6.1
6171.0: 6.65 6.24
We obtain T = 0.14 mag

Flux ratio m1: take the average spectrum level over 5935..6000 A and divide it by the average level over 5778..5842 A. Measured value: 0.97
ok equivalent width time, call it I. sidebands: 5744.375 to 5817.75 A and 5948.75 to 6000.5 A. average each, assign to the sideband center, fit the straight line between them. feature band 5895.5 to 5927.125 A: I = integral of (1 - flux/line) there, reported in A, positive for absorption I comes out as 1.7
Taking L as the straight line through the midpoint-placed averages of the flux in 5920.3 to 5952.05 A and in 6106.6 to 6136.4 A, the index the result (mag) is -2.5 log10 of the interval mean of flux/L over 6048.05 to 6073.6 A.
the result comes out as -0.042 mag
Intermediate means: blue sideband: 6.74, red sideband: 6.78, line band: 7.03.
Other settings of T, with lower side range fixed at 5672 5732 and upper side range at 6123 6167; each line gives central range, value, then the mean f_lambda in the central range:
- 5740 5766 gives -0.014 mag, 6.84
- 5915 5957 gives -0.013 mag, 6.77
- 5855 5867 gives 0.007 mag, 6.67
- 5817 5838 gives -0.080 mag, 7.24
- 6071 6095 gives -0.067 mag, 7.06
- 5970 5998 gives -0.009 mag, 6.73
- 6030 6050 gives -0.082 mag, 7.18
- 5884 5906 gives 0.240 mag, 5.38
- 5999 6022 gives -0.011 mag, 6.73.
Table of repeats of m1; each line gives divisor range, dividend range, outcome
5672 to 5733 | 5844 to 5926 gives 0.95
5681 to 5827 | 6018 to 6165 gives 1.00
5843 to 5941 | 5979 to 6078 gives 1.07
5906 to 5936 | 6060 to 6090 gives 1.05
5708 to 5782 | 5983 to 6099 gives 1.01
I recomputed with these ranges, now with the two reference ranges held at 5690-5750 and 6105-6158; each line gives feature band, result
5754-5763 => 0.1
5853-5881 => 0.4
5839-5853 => -0.3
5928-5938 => 0.2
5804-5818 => -0.7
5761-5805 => 0.2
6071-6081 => -0.7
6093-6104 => -0.3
